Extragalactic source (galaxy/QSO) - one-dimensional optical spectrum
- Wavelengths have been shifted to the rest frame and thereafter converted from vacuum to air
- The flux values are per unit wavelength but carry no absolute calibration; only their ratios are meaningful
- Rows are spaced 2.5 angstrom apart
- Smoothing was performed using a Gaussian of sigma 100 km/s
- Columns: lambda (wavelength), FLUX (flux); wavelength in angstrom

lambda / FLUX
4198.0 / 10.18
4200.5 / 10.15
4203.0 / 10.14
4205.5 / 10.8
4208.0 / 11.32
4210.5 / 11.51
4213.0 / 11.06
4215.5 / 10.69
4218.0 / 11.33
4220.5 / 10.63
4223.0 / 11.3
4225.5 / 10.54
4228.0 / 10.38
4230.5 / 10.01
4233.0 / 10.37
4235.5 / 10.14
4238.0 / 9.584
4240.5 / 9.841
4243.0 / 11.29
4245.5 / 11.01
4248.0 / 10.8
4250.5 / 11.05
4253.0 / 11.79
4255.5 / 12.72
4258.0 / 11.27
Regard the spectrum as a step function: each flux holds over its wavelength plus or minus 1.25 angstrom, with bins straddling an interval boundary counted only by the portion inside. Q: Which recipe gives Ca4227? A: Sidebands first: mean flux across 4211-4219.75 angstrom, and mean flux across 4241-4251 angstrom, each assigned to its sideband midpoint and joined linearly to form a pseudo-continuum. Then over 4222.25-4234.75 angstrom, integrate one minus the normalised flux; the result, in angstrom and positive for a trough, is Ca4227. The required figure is 0.60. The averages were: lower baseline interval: 11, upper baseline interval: 10.9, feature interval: 10.5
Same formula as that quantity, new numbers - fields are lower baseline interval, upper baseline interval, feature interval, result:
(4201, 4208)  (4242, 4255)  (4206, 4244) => 0.81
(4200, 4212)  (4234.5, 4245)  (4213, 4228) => -0.39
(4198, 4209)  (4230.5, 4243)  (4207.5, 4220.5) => -0.89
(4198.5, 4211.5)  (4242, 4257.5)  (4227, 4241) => 1.41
